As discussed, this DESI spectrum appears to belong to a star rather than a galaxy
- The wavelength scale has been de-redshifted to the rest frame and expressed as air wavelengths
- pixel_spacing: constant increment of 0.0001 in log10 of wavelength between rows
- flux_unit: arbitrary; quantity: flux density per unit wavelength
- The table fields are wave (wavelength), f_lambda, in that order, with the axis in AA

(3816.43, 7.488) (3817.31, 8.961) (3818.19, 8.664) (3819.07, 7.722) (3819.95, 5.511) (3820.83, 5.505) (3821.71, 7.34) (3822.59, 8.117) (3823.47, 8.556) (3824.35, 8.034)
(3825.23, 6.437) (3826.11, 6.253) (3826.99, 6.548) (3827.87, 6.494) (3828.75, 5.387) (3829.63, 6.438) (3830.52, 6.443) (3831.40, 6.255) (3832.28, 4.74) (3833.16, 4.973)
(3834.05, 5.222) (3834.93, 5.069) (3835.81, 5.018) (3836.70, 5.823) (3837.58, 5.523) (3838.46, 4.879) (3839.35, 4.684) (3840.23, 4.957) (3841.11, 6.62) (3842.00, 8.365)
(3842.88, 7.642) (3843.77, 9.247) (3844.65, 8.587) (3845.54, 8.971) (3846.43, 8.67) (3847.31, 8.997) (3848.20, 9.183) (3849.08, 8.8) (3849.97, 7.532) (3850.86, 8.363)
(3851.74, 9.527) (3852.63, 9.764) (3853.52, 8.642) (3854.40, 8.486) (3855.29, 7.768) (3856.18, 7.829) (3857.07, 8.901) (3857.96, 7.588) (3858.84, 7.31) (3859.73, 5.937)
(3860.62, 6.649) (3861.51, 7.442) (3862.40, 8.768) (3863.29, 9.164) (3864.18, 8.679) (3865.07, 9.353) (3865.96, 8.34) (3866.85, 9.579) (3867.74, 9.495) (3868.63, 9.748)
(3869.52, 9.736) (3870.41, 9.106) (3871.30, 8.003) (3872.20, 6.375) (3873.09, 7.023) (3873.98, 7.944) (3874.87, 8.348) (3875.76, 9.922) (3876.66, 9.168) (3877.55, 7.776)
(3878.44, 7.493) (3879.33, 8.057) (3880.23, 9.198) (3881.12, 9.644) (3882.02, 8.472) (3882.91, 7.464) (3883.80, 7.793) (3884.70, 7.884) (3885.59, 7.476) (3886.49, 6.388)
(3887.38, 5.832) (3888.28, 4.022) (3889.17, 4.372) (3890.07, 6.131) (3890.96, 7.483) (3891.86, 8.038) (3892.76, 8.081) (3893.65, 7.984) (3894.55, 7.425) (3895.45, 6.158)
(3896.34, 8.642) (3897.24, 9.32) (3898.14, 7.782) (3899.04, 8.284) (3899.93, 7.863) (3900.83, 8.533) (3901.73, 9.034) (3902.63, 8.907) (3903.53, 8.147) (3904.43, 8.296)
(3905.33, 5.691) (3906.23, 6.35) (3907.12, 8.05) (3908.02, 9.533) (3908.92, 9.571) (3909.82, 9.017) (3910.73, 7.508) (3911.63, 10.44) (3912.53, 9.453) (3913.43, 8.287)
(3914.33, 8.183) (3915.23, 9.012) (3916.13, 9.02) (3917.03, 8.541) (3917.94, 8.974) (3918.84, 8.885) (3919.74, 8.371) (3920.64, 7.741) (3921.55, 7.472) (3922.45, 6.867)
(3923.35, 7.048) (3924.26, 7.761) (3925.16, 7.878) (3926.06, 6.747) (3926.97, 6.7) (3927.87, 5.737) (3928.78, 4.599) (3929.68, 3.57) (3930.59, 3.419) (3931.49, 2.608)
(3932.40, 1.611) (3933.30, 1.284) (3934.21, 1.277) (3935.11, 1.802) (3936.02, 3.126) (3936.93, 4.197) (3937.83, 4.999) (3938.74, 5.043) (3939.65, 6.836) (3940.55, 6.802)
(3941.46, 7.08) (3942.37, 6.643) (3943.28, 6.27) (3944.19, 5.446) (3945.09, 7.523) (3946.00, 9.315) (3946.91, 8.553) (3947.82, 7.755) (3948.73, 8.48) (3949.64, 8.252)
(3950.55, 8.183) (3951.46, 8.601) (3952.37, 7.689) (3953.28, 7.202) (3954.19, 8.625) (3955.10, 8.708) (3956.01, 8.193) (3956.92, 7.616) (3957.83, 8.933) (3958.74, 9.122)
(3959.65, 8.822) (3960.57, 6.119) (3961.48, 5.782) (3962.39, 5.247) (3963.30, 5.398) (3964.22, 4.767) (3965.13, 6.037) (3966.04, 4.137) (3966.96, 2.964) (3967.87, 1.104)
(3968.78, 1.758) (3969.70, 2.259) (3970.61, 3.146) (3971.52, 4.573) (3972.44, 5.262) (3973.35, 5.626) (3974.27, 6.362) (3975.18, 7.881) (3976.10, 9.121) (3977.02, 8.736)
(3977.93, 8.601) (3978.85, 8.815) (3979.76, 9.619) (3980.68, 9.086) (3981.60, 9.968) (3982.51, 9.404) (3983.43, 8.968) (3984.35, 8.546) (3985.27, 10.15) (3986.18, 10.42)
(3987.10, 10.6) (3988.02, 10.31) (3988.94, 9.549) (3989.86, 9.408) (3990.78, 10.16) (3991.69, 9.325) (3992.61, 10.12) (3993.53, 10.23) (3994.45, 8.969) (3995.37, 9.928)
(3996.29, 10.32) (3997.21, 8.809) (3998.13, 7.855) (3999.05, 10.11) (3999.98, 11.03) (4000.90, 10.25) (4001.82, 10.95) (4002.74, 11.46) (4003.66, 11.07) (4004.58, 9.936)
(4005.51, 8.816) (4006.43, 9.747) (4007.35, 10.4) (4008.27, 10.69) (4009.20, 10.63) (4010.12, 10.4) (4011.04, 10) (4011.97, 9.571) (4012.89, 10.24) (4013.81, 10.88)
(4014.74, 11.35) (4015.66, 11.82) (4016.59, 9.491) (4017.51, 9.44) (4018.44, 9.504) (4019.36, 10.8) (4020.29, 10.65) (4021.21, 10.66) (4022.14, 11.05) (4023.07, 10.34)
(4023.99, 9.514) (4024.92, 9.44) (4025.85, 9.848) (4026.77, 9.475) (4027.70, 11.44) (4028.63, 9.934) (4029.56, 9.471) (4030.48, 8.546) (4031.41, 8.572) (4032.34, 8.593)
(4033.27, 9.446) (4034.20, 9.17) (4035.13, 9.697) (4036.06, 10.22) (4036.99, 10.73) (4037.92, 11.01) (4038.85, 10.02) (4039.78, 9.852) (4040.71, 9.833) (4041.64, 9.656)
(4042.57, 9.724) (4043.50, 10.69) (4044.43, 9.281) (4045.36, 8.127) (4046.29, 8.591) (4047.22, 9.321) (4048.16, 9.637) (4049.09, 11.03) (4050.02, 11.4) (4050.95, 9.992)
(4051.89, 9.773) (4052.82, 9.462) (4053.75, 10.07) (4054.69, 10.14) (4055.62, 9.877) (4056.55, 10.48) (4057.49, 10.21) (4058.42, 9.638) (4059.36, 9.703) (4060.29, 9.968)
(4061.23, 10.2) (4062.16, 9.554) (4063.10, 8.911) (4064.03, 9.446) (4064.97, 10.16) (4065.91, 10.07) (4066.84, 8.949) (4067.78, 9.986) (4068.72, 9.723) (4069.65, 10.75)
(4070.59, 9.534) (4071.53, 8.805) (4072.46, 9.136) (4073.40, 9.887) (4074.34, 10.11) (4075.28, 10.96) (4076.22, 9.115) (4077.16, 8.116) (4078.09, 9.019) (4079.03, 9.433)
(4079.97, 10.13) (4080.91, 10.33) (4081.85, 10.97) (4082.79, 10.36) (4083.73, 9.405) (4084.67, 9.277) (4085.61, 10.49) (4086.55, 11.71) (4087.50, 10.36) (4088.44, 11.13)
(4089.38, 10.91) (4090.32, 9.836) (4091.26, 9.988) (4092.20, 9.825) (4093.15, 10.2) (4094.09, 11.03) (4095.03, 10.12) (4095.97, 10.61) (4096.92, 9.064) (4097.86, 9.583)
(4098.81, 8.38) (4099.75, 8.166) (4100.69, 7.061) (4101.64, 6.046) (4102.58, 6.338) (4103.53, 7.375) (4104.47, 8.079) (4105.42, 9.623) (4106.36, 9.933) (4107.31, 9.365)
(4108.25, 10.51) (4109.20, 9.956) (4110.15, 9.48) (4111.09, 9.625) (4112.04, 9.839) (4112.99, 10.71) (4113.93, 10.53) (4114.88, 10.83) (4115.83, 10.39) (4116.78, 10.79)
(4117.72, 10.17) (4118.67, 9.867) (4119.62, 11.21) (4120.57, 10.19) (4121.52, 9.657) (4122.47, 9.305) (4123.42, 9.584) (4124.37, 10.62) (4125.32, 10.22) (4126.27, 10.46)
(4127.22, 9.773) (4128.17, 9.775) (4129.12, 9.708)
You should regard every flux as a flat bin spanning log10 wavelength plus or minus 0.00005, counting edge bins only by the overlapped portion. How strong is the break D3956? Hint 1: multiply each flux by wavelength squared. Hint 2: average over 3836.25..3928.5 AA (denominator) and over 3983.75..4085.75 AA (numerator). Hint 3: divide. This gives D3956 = 1.35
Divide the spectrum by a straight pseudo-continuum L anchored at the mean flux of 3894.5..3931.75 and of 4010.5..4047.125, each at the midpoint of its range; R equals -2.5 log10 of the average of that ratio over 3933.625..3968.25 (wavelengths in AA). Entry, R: 0.30 mag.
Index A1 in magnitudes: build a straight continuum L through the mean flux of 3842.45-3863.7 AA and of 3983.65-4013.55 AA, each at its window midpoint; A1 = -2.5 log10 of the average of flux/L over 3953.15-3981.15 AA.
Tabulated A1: 0.439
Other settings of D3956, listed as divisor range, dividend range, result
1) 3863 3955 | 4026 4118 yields 1.43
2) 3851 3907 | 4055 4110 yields 1.34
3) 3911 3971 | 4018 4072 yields 1.63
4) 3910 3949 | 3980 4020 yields 1.60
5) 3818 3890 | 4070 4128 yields 1.47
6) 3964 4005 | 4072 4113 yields 1.23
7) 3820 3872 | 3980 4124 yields 1.46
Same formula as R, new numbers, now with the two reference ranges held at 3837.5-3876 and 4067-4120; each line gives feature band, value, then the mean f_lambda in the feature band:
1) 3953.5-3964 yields 0.18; 7.44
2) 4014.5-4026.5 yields -0.12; 10.3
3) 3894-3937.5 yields 0.22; 6.96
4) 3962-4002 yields 0.15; 7.85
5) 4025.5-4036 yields -0.02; 9.5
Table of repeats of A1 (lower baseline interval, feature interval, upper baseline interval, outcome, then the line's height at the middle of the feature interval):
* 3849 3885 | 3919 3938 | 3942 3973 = 0.37 mag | 7.04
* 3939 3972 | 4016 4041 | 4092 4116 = -0.25 mag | 7.88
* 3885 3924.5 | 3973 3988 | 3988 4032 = 0.06 mag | 9.43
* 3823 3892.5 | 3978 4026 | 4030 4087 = -0.10 mag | 9.15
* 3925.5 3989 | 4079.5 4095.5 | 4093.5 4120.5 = -0.14 mag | 9.09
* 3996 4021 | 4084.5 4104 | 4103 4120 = 0.06 mag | 9.94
